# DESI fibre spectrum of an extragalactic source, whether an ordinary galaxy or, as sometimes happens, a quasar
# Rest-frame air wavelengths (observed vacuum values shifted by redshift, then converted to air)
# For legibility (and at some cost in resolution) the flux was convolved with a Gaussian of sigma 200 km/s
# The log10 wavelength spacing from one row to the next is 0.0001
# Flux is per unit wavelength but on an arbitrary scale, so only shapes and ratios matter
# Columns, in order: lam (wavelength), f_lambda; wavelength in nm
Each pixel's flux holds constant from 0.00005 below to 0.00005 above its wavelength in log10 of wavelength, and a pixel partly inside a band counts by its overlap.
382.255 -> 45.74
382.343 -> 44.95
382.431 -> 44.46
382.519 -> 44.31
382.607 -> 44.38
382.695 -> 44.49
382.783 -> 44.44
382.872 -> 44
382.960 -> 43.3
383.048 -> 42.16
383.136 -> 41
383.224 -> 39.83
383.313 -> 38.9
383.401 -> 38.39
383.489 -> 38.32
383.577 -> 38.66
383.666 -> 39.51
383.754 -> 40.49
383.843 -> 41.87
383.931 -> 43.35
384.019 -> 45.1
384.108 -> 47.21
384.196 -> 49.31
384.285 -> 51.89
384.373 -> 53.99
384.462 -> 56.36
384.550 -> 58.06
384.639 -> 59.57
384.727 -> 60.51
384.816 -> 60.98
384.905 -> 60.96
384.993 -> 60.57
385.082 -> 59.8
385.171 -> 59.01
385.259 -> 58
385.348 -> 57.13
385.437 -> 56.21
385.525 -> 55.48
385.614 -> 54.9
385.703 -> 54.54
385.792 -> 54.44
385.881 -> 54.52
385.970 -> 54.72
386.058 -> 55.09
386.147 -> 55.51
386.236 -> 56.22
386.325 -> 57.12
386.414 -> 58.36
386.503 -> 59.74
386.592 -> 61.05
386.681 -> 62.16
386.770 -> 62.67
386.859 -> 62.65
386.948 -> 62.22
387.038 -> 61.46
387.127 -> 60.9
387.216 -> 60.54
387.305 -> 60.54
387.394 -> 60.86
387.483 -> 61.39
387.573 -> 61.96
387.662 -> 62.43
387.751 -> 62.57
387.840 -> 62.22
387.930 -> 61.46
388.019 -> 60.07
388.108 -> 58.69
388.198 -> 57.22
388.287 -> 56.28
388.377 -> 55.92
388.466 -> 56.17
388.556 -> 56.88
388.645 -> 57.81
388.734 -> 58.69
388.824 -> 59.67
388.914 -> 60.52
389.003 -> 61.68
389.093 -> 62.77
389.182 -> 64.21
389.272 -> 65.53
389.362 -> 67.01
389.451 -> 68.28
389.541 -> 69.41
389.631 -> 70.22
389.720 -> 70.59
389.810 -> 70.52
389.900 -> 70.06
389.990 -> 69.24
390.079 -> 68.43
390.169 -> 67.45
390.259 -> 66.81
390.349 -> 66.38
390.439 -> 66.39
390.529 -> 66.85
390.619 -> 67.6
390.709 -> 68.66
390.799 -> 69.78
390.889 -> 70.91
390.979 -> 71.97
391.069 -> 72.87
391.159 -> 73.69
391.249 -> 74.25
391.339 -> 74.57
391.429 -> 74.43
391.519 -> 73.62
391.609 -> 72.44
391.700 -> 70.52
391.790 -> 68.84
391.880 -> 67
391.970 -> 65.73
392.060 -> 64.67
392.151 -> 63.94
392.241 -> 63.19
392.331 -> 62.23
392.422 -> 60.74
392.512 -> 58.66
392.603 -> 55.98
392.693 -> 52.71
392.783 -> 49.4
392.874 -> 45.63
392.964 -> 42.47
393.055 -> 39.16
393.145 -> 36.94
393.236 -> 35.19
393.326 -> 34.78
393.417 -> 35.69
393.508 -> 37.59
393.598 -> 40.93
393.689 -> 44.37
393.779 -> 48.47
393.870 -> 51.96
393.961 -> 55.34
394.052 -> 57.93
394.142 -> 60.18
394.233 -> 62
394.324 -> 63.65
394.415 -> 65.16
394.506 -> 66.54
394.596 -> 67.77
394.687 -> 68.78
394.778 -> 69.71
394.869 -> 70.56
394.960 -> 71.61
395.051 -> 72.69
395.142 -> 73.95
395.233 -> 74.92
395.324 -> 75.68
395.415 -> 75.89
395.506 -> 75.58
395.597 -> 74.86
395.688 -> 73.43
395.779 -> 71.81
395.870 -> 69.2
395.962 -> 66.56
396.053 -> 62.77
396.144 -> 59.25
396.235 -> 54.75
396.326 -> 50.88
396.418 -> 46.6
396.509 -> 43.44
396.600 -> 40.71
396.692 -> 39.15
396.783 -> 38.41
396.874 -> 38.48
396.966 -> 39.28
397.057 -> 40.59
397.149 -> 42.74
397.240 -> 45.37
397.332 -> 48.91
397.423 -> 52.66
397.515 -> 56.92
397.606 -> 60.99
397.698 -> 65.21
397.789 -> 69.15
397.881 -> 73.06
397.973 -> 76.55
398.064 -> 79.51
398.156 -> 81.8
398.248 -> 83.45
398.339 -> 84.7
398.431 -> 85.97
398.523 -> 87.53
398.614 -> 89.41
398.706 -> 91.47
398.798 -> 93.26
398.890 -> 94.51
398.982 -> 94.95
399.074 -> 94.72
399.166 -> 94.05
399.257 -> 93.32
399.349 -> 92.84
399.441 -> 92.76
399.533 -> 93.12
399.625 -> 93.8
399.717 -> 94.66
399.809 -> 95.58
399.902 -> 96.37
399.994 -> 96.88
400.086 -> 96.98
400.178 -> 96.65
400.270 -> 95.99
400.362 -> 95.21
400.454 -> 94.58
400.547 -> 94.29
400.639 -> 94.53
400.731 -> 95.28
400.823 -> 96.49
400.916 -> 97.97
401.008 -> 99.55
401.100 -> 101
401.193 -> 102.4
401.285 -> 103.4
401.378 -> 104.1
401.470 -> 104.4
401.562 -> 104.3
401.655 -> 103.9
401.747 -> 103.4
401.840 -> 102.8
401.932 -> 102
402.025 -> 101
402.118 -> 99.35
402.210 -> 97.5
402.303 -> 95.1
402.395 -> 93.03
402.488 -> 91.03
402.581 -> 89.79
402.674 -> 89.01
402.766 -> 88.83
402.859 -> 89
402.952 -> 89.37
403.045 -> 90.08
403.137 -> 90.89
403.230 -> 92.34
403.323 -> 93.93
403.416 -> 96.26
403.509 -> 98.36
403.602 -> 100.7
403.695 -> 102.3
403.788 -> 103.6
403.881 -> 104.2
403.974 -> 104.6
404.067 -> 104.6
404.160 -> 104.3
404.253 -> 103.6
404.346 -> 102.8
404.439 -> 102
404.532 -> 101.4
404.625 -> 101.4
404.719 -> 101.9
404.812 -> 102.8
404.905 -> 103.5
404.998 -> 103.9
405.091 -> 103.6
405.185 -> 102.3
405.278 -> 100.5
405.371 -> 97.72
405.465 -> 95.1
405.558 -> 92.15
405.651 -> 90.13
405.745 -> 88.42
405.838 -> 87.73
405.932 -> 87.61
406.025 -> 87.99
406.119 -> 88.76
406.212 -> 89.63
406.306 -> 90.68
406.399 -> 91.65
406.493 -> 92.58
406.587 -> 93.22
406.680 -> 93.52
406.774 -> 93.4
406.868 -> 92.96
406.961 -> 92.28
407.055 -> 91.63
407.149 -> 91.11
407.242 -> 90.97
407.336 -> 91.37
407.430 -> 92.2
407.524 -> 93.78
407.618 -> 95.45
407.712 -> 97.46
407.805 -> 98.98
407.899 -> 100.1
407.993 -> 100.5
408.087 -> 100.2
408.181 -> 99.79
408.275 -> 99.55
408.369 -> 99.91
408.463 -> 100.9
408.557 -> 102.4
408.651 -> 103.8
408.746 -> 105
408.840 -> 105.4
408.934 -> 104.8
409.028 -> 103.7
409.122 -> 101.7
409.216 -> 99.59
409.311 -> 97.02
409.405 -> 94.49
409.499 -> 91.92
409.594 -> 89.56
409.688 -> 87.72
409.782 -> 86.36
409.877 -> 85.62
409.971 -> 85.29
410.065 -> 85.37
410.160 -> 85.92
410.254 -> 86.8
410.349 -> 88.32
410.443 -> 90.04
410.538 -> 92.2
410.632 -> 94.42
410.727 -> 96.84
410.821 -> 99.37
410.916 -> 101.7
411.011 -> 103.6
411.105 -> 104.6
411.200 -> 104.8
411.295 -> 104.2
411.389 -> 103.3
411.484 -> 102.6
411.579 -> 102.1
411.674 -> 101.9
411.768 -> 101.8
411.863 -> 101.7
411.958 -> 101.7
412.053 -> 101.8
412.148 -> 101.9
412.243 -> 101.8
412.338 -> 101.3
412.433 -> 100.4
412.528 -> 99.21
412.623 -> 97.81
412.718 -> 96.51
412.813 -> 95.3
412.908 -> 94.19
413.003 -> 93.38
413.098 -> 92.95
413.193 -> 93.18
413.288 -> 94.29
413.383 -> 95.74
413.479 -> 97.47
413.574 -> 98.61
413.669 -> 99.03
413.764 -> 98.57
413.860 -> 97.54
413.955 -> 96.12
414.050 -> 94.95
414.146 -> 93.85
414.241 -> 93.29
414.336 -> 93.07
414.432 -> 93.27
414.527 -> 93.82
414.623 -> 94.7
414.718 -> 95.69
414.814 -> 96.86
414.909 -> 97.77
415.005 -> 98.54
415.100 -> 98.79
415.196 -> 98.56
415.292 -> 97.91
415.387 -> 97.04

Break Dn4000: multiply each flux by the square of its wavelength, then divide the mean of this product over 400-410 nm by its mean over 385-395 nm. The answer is 1.7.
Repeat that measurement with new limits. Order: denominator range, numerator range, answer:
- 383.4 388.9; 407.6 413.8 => 1.97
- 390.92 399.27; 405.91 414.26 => 1.63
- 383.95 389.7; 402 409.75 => 1.80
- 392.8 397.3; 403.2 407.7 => 1.83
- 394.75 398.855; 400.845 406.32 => 1.55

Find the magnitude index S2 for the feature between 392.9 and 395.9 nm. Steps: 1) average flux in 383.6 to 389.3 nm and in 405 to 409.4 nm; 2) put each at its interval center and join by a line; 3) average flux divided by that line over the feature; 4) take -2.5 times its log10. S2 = 0.215 mag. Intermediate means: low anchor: 57.3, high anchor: 96.1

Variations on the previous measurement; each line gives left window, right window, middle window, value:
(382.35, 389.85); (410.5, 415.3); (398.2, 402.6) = -0.22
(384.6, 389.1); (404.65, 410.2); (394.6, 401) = 0.05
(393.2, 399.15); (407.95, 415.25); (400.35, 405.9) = -0.24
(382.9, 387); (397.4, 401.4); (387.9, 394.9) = 0.12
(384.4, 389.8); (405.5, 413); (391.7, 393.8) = 0.32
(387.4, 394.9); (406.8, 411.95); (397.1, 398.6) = 0.09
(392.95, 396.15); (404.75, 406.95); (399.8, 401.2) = -0.23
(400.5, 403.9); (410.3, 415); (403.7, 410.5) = 0.02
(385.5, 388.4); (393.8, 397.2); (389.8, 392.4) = -0.16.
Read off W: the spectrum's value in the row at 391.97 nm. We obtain 65.73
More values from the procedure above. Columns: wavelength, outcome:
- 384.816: 60.98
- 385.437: 56.21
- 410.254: 86.8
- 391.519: 73.62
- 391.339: 74.57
